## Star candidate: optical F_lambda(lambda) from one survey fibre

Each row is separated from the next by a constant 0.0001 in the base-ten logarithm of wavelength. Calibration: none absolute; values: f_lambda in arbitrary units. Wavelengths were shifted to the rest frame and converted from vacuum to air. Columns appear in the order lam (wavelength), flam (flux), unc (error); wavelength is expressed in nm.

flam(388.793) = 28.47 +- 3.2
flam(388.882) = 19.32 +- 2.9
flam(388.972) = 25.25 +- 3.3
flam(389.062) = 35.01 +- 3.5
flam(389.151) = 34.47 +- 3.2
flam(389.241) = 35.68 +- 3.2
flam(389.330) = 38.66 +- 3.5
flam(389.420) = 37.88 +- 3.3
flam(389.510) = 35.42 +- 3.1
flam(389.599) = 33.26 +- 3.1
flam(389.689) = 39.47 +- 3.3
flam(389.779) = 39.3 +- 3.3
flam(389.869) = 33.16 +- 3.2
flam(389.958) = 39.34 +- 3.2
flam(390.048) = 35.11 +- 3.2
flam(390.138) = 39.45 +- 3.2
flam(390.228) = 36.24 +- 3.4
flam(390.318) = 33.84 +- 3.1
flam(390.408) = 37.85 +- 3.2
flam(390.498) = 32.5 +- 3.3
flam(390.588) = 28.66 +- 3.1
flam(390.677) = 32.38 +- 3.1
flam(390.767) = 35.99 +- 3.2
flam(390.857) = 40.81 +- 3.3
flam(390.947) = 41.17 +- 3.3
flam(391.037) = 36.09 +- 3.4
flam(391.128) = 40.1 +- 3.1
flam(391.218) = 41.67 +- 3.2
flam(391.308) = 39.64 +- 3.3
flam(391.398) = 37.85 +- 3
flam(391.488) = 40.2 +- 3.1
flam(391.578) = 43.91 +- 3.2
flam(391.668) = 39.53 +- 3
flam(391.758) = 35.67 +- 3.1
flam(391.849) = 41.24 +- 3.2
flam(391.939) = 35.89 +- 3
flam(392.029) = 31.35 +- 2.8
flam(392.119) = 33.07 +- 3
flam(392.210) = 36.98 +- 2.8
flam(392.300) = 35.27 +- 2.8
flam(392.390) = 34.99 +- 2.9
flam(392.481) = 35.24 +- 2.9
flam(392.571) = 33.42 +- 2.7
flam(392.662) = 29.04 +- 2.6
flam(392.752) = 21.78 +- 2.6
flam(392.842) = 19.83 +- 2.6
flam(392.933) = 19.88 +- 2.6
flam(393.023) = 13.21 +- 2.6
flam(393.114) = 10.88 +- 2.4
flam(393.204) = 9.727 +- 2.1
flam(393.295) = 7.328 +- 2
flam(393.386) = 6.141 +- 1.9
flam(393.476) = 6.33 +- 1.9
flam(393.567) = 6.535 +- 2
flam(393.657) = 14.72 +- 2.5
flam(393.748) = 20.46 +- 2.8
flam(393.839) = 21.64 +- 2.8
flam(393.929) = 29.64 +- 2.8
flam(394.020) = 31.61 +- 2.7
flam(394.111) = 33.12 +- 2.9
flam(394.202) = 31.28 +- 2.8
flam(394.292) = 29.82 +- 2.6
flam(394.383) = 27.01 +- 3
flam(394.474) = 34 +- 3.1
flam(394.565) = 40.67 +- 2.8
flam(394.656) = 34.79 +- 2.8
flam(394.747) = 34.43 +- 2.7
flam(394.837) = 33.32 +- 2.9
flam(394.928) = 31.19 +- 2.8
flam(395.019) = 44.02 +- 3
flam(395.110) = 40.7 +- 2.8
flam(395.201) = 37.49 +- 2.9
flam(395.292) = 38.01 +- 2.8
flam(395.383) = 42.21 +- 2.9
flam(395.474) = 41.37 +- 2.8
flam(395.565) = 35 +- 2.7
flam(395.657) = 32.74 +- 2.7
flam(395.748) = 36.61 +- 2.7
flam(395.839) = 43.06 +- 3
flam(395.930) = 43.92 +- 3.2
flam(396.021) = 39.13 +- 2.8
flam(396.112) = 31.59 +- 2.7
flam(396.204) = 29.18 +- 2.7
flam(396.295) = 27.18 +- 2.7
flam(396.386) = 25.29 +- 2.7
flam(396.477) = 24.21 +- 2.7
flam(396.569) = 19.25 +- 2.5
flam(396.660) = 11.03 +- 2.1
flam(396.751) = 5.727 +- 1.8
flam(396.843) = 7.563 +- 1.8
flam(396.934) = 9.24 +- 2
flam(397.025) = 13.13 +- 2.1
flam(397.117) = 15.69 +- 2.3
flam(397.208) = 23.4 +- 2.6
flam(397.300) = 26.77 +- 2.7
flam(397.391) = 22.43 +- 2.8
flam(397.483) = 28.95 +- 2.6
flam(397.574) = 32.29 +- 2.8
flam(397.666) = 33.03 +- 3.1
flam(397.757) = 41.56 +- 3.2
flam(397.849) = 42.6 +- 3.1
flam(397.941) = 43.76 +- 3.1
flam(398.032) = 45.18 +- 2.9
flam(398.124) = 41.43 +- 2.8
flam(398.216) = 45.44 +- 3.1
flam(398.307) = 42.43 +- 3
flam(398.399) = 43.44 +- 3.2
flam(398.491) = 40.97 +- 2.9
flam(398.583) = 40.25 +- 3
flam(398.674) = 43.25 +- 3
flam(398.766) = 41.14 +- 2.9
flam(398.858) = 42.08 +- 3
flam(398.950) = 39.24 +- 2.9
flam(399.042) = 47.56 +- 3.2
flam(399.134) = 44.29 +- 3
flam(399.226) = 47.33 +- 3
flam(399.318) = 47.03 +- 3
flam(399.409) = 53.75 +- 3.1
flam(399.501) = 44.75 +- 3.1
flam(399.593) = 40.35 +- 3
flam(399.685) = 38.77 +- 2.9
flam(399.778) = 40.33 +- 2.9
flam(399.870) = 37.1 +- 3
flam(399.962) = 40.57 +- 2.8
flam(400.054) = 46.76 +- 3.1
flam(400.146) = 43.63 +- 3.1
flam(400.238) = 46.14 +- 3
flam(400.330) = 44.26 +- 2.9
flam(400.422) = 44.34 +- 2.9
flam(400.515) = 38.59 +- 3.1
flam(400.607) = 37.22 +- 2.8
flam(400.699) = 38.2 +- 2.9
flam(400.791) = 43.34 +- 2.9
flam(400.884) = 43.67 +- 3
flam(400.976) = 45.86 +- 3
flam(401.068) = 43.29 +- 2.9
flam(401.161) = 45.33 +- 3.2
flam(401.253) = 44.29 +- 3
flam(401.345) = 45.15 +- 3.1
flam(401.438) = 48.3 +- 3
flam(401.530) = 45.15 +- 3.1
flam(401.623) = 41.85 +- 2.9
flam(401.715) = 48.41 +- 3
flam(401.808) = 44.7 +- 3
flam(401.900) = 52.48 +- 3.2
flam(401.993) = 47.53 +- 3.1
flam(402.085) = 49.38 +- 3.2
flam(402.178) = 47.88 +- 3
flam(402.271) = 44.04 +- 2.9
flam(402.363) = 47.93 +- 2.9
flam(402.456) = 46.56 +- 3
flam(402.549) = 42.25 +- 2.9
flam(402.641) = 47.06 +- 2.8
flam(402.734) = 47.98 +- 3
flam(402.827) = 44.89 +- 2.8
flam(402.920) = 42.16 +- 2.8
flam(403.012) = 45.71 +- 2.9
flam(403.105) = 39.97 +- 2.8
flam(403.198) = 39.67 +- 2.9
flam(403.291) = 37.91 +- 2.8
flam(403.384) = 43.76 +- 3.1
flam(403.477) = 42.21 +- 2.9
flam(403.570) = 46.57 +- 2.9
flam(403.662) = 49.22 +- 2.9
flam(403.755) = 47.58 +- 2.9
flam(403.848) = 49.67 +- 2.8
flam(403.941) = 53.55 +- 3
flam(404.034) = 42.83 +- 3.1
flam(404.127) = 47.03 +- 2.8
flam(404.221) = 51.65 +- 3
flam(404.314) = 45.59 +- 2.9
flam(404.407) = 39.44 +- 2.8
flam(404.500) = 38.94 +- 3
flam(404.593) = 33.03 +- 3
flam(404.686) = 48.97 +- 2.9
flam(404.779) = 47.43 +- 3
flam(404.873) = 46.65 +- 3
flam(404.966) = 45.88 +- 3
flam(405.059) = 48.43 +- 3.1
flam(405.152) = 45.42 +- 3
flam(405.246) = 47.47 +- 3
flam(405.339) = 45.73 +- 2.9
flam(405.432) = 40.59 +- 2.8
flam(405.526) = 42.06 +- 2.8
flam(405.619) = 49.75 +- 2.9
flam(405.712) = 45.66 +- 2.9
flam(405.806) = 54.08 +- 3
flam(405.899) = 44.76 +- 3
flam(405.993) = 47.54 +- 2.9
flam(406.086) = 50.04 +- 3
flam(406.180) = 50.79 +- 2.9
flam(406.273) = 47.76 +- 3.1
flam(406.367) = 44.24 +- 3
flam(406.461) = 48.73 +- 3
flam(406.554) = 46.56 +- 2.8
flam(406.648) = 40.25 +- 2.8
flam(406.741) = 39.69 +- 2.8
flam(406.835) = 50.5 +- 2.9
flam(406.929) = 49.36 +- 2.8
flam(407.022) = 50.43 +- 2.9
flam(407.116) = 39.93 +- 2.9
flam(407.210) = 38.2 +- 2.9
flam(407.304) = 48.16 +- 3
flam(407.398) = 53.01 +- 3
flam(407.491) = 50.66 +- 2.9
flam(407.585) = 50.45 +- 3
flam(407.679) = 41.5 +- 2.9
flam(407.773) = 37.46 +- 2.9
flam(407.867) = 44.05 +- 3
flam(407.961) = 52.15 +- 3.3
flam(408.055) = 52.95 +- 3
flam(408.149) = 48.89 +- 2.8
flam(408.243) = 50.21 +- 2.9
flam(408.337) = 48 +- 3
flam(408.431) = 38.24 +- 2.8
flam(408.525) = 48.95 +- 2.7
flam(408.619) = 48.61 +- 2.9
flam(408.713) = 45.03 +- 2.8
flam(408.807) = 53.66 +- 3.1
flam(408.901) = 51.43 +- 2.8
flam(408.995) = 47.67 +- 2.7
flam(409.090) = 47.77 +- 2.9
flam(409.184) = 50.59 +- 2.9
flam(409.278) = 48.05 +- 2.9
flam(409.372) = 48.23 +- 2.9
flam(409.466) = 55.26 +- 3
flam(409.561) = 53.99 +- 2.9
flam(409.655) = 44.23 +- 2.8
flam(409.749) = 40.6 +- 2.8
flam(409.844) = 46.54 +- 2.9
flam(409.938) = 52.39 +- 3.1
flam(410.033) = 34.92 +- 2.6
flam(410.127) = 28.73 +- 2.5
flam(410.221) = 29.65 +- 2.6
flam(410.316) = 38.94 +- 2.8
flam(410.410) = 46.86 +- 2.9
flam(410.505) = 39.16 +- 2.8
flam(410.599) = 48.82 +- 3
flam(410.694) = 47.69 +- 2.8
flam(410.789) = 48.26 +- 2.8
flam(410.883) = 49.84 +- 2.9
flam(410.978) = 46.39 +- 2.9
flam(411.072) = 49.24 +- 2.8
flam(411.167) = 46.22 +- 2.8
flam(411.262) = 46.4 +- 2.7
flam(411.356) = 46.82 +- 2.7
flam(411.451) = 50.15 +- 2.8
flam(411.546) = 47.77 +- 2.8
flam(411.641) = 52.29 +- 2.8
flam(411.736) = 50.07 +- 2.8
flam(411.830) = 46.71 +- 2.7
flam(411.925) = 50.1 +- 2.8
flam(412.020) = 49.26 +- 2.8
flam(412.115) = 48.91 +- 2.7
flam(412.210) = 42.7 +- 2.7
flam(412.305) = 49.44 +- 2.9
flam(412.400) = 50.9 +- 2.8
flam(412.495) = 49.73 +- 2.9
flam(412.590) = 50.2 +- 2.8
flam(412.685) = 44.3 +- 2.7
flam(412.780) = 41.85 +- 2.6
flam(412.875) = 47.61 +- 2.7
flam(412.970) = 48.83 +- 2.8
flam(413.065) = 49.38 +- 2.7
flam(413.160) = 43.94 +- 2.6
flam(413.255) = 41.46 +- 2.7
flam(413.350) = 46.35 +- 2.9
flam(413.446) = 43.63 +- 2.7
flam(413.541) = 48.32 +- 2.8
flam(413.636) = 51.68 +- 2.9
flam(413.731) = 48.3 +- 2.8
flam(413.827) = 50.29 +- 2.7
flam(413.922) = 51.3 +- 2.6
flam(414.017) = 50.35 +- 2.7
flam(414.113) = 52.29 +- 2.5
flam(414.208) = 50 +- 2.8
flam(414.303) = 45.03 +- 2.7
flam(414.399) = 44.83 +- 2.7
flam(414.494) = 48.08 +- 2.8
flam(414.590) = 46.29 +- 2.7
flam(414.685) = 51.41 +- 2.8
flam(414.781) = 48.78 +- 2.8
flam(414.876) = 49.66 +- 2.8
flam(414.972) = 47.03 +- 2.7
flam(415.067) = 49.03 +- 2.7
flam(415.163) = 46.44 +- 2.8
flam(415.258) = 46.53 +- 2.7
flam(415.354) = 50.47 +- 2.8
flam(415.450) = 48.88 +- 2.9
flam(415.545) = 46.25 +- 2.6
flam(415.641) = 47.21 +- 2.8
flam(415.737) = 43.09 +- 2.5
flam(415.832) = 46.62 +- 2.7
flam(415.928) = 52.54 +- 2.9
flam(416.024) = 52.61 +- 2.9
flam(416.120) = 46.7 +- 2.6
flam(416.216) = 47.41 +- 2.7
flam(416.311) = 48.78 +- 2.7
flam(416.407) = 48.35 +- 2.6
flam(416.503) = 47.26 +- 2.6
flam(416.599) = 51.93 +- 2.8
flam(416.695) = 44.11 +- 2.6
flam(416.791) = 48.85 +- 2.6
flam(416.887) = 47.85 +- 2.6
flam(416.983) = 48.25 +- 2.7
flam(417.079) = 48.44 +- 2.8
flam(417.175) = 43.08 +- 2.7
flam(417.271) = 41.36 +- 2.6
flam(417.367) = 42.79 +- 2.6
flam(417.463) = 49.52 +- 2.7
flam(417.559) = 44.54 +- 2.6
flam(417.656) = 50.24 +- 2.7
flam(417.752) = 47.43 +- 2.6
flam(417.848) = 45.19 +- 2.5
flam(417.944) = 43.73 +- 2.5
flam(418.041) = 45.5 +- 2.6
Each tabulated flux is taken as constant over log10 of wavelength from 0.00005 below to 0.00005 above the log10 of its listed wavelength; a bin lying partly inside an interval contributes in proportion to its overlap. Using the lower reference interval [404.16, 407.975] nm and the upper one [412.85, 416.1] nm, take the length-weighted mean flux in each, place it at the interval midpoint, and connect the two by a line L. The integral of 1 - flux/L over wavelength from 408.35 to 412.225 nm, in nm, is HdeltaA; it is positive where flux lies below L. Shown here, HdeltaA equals 0.03 nm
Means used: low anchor 45.9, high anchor 48.1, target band 46.6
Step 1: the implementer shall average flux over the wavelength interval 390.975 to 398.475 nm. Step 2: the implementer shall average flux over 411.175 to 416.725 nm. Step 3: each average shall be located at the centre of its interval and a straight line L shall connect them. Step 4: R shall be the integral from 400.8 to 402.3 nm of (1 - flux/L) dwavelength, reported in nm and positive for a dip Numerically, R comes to -0.387 nm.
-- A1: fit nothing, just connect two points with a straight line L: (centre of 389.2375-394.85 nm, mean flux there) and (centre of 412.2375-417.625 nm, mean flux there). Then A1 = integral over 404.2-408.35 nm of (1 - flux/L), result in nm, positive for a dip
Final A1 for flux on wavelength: -0.48 nm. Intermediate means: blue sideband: 31.1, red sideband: 47.7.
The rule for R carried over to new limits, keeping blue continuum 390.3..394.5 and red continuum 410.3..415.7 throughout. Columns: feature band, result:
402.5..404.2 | -0.26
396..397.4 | 0.54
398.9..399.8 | -0.23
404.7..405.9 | -0.17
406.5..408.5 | -0.16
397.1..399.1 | -0.19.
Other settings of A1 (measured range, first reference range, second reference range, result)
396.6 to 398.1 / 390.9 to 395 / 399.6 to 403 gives 0.49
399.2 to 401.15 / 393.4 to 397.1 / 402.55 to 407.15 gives -0.32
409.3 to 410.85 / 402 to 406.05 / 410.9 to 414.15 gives 0.10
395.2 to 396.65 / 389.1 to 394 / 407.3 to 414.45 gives 0.04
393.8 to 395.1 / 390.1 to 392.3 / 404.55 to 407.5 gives 0.21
